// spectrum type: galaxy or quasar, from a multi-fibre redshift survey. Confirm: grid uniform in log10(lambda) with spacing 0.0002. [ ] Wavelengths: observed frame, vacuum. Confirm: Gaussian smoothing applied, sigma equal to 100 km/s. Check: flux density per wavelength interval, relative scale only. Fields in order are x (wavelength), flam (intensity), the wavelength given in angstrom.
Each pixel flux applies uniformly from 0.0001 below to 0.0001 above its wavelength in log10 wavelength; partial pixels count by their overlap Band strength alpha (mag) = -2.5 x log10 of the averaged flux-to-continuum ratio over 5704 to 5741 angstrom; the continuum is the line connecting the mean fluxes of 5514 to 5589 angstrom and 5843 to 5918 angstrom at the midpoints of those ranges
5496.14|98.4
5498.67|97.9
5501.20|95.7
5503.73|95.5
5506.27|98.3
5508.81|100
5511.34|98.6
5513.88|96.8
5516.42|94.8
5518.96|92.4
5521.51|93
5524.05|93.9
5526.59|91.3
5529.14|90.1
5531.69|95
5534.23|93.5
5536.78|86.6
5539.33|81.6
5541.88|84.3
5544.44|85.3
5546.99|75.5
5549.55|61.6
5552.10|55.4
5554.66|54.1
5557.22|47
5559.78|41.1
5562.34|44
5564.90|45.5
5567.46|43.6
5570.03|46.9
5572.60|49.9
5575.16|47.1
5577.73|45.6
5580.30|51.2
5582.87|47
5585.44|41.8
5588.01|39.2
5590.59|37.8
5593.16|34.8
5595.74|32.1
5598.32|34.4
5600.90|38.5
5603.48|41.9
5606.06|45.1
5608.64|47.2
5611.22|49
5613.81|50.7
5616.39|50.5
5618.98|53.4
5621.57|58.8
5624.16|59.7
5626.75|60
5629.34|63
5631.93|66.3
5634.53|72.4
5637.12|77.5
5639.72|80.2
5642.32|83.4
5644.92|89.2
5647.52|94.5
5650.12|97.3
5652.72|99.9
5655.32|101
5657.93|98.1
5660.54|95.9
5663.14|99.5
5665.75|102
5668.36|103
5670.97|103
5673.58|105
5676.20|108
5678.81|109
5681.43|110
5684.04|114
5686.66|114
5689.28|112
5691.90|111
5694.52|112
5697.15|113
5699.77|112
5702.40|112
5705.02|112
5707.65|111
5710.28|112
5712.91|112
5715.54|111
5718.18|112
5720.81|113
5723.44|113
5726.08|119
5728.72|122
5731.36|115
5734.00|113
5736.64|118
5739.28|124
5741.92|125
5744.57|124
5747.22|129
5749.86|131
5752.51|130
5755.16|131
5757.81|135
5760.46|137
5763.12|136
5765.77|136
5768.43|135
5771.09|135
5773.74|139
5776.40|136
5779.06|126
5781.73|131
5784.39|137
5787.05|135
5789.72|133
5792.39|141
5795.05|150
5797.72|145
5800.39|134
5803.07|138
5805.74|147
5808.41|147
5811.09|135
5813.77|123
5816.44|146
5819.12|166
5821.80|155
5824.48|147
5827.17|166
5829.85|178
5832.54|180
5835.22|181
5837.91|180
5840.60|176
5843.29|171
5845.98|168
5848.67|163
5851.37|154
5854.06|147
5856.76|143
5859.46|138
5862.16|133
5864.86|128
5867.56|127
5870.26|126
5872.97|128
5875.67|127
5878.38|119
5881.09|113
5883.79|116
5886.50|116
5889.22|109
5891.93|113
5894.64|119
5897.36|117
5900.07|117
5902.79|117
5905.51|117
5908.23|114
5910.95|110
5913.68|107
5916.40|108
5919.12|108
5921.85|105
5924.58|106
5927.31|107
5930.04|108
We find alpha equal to -0.17 mag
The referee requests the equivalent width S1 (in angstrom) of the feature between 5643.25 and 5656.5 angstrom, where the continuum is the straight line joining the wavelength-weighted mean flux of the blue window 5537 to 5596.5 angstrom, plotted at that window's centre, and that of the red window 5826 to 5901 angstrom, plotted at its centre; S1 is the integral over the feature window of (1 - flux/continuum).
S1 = -3.2 angstrom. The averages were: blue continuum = 52.6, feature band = 96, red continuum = 141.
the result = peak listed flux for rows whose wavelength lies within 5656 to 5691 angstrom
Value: 114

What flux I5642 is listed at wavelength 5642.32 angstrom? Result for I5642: 83.4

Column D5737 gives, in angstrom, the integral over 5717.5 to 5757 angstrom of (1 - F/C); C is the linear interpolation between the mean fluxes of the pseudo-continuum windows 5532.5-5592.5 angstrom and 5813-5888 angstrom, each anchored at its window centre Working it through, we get -3.5 angstrom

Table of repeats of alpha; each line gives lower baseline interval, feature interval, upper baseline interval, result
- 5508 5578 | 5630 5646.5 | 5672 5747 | 0.233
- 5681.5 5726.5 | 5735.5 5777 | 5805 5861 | -0.004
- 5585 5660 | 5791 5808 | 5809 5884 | -0.100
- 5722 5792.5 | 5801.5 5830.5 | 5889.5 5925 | -0.215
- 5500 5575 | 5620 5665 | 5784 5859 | 0.268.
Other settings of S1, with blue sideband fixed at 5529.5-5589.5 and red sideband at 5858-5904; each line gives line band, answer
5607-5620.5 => 3.8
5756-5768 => -4.5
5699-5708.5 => -2.7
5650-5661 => -2.9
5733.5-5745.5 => -3.4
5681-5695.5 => -4.8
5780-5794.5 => -4.6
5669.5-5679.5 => -3.0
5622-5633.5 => 1.7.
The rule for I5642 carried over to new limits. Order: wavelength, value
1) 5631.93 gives 66.3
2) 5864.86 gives 128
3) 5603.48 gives 41.9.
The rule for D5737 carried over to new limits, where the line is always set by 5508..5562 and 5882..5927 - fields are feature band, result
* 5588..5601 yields 7.6 angstrom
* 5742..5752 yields -2.9 angstrom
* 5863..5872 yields -1.5 angstrom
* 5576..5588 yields 5.5 angstrom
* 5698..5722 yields -4.1 angstrom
